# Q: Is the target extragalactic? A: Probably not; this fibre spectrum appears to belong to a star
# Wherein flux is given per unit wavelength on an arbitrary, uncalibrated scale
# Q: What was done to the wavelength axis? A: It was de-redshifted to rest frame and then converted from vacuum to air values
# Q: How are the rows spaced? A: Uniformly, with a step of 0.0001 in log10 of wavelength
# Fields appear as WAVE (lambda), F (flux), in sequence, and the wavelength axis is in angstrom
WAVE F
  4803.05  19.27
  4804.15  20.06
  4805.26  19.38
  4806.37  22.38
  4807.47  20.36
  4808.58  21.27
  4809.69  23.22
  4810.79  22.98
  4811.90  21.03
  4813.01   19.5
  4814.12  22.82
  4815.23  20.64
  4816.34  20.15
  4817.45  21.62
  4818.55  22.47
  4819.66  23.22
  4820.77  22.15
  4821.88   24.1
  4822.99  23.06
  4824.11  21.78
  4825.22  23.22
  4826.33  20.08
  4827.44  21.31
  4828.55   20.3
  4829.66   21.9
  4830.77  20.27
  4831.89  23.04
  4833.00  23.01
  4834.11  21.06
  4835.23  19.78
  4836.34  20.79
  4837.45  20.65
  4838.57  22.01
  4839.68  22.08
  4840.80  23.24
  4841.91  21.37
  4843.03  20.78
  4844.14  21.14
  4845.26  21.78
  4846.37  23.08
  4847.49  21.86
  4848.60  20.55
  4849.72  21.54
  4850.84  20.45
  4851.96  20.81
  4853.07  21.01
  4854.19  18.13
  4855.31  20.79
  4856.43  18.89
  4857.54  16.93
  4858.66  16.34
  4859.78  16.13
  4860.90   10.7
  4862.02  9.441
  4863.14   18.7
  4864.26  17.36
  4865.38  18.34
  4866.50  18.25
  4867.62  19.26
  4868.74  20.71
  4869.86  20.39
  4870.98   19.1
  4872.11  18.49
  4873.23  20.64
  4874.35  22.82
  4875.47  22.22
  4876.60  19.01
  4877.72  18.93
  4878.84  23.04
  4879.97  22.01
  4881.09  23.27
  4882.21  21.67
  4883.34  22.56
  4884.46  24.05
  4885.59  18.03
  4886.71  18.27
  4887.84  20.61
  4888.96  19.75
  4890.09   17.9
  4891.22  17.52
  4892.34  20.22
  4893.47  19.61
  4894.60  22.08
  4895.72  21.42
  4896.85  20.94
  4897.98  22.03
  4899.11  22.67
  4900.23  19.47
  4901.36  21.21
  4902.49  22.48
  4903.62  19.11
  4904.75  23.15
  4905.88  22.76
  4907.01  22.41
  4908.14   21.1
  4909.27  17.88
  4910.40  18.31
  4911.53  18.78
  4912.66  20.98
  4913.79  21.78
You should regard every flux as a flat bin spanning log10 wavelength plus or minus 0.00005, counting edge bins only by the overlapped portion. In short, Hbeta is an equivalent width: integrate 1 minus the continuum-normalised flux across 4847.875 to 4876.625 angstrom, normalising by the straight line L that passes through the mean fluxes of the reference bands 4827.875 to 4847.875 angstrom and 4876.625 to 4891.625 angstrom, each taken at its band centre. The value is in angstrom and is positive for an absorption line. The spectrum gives 3.1 angstrom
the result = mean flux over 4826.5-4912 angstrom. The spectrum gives 20.3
